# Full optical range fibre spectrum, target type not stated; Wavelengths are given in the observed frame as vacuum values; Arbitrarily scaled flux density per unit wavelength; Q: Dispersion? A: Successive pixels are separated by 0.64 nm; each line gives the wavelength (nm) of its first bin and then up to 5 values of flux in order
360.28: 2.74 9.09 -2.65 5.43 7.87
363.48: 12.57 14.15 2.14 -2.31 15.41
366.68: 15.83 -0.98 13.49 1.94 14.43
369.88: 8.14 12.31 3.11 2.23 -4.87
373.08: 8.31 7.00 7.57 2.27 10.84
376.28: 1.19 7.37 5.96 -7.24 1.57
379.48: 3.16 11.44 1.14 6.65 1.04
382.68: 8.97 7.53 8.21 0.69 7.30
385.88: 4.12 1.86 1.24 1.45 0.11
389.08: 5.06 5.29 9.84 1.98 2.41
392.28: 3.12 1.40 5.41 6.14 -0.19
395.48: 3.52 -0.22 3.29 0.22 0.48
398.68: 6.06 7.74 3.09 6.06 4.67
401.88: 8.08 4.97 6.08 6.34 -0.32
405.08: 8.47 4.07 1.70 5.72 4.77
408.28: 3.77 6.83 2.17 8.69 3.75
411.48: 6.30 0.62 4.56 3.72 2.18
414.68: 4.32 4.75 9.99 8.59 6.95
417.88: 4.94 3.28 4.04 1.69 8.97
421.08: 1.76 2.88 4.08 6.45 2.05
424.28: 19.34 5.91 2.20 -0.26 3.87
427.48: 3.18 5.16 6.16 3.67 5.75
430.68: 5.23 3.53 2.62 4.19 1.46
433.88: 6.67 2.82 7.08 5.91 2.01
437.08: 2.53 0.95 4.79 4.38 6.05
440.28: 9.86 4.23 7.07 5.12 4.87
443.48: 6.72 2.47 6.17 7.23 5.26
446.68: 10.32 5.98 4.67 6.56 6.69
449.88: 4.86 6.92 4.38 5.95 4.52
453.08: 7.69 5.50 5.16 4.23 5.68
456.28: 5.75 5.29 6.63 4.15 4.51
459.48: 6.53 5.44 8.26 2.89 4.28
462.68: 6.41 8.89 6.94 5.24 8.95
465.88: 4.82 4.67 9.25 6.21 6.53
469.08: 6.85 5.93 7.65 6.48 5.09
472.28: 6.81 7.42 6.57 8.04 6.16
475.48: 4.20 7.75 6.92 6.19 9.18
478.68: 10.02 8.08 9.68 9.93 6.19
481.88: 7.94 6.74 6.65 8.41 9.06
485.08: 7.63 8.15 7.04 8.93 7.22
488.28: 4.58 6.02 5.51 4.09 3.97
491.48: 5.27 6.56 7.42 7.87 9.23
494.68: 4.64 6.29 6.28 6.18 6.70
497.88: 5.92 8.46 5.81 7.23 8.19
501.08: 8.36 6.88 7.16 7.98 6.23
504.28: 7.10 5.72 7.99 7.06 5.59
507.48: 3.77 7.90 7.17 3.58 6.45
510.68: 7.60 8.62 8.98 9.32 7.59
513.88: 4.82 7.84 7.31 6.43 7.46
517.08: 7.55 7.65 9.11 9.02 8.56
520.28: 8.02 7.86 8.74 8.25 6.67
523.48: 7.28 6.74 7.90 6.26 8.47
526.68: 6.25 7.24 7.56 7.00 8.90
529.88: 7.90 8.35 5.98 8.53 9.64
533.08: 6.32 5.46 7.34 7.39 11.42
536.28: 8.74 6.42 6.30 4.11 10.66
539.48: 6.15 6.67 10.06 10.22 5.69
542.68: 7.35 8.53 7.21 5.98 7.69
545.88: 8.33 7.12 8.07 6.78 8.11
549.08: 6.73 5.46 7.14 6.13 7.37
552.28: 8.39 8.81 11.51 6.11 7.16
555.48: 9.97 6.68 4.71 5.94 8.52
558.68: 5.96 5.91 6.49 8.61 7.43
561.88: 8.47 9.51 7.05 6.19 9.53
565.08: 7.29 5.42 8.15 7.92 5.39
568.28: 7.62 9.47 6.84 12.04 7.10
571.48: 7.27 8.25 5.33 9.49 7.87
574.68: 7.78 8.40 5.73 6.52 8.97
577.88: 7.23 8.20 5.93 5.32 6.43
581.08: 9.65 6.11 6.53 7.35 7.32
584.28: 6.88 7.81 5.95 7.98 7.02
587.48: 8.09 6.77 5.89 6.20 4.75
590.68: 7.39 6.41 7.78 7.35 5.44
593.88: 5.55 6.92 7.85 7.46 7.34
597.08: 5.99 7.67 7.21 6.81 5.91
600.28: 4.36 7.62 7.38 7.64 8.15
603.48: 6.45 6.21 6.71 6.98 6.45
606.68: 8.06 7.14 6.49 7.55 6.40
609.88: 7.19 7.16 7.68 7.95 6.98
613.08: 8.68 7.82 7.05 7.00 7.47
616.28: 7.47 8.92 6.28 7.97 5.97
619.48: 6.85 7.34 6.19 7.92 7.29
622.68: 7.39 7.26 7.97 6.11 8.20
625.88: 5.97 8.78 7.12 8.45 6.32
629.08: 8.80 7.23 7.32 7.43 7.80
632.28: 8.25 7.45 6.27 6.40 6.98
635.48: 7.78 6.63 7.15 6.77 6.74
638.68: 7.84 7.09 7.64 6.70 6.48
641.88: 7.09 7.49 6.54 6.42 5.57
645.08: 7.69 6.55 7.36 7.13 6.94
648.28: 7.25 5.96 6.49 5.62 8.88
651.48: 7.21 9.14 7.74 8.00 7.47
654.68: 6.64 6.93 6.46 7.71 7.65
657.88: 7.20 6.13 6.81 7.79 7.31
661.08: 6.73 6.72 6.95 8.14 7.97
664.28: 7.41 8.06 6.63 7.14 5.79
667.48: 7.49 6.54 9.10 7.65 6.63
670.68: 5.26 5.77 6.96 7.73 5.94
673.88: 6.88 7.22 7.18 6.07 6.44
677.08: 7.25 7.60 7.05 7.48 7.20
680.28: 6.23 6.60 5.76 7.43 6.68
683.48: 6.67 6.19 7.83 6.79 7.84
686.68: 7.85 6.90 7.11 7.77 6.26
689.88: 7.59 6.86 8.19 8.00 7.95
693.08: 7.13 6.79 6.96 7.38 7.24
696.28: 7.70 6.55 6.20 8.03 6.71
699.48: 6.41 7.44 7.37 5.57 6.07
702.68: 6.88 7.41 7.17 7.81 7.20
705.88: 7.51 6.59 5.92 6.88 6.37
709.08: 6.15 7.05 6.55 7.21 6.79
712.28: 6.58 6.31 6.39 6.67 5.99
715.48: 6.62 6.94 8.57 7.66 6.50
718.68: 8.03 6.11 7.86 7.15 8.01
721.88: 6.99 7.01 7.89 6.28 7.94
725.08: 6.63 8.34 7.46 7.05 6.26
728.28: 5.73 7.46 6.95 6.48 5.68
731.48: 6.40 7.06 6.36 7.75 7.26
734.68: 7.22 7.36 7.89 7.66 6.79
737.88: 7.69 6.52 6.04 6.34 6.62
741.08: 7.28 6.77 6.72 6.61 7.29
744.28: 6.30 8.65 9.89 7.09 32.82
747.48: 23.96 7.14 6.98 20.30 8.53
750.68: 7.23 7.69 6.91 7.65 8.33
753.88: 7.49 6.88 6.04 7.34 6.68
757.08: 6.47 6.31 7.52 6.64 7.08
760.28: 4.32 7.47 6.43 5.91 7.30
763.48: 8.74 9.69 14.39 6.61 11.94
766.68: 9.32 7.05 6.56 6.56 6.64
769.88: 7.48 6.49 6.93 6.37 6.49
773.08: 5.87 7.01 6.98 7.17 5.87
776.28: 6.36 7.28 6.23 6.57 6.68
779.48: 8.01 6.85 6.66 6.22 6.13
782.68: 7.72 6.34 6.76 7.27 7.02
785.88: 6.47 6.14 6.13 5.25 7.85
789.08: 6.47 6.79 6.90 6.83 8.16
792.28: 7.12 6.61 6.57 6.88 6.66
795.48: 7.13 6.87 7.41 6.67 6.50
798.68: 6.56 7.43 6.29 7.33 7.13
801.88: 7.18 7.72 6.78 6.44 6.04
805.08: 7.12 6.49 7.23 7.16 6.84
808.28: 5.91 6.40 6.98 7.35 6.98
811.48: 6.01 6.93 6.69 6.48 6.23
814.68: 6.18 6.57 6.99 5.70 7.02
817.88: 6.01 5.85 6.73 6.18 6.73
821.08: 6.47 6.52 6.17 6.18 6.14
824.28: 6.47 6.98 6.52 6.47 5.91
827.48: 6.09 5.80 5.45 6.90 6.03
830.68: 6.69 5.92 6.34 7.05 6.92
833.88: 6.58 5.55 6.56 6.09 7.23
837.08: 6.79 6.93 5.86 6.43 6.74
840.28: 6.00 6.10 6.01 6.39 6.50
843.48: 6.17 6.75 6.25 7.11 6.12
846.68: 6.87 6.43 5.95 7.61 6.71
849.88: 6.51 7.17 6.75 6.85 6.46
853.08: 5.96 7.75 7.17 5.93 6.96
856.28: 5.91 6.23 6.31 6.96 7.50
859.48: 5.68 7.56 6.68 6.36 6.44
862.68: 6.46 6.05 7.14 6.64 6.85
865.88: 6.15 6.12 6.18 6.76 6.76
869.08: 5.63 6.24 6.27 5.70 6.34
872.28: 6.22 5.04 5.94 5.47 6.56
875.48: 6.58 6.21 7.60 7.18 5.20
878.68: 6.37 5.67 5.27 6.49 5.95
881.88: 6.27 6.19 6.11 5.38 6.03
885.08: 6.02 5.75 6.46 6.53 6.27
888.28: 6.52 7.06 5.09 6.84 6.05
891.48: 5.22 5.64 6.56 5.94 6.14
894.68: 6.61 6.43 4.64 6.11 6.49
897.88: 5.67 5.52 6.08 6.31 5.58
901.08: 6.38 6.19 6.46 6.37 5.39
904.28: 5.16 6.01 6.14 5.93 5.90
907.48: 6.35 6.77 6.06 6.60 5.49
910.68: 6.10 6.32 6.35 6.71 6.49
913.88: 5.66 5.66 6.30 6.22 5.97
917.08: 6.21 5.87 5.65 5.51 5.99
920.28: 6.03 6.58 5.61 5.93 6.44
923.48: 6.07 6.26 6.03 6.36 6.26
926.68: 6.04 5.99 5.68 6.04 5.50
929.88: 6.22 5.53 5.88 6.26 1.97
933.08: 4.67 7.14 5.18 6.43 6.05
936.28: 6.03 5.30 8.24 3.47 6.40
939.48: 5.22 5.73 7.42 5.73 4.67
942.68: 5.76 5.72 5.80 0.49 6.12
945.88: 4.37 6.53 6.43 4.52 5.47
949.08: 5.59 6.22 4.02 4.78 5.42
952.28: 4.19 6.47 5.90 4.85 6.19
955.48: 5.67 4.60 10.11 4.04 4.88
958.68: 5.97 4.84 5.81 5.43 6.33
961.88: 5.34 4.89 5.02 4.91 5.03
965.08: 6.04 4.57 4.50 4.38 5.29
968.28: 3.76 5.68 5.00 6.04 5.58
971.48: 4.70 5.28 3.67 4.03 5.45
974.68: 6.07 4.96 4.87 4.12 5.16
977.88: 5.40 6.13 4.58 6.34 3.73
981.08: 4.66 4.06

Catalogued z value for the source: 0.138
